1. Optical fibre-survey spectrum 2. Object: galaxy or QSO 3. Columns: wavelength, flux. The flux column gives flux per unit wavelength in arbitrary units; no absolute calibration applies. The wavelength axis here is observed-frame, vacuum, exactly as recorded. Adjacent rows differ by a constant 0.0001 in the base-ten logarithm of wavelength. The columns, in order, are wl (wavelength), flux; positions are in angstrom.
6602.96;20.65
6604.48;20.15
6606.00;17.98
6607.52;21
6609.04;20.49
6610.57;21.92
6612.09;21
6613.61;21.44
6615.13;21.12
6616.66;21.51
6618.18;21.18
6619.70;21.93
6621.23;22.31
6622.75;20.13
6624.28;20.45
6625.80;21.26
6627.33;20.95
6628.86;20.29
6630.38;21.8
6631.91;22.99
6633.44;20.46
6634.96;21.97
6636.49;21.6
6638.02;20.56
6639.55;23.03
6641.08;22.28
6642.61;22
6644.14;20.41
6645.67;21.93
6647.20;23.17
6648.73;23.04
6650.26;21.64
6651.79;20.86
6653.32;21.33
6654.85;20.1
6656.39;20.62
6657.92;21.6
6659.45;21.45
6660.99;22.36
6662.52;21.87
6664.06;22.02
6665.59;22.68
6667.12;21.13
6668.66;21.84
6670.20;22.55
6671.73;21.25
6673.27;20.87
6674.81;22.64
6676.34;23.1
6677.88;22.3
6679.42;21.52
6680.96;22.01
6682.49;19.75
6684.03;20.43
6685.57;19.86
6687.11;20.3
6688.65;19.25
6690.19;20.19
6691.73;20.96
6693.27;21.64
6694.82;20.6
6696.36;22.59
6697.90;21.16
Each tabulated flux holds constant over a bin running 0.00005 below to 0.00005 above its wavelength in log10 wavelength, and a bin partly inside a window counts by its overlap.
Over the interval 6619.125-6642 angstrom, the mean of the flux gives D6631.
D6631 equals 21.5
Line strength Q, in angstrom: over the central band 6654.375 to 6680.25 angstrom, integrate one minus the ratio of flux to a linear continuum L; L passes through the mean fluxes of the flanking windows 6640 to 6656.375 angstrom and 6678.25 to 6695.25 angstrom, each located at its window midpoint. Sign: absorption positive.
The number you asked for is -0.8 angstrom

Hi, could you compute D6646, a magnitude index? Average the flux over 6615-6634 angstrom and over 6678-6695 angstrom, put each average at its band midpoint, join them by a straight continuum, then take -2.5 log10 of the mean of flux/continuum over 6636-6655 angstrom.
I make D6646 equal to -0.035 mag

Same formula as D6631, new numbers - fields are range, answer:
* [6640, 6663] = 21.7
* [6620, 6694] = 21.4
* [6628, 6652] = 21.8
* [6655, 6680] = 21.8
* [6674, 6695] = 21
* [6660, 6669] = 22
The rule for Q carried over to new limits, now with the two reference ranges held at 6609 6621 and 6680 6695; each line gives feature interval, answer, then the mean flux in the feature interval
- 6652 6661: -0.10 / 21.1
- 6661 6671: -0.61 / 22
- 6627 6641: -0.26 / 21.6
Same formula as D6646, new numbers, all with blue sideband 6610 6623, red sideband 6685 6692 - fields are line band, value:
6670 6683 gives -0.08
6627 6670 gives -0.04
